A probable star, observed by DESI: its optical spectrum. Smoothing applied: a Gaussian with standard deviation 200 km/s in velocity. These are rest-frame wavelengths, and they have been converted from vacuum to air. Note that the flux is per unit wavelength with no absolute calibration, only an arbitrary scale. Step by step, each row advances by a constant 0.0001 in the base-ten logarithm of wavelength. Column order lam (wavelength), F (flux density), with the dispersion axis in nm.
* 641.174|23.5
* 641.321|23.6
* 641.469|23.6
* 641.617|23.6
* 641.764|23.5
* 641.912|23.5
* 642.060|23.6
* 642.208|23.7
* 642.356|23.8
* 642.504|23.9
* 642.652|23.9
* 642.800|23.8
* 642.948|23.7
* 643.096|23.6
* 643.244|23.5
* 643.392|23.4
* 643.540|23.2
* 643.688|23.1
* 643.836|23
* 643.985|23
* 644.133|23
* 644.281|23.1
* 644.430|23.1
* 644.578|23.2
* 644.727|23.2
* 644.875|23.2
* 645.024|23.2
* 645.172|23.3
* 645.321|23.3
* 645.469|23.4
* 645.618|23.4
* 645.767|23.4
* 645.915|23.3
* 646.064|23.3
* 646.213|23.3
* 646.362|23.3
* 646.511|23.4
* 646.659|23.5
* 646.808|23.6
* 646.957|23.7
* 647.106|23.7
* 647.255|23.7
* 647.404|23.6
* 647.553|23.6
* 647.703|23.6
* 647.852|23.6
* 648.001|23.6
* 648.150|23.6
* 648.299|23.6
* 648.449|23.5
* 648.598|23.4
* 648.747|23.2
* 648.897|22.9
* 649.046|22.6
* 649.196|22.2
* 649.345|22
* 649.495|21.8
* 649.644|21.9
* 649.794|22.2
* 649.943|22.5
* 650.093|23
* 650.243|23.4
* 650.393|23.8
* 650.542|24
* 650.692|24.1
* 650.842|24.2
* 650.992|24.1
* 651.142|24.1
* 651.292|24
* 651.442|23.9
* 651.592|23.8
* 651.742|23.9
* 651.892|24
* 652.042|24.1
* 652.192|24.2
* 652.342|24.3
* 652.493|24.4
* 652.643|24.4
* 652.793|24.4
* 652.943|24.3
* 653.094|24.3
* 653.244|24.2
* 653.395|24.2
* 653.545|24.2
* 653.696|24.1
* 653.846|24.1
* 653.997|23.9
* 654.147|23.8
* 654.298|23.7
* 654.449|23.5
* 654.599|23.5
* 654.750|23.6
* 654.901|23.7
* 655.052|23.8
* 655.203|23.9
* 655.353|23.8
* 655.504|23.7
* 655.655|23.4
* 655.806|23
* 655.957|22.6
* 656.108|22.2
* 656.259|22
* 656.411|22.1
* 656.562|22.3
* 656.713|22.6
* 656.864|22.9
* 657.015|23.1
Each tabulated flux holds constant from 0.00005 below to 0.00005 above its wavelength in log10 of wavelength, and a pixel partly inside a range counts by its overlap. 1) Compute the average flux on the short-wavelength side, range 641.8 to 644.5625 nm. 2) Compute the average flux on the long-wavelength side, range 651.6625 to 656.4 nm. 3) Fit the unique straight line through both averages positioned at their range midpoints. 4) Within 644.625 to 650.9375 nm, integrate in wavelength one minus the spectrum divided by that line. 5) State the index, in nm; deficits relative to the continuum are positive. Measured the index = 0.08 nm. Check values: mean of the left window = 23.4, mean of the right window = 23.8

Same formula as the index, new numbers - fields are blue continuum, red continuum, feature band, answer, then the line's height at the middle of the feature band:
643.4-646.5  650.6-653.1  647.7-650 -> 0.08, 23.7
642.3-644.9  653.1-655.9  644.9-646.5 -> 0.01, 23.5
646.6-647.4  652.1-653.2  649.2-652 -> 0.08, 24.1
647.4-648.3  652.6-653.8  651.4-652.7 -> 0.00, 24.1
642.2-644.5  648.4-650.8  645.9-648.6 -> -0.05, 23.1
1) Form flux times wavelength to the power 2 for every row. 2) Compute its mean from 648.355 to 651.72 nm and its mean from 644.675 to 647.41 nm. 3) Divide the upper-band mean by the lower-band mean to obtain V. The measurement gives 1.0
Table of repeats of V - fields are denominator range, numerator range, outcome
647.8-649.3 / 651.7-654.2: 1.06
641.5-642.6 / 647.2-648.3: 1.02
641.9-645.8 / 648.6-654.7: 1.04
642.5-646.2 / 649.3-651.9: 1.02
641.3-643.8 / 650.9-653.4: 1.05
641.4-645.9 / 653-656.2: 1.05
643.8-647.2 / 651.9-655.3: 1.06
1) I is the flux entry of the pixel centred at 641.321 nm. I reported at 23.6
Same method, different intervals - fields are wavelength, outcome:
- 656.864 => 22.9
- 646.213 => 23.3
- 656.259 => 22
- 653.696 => 24.1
